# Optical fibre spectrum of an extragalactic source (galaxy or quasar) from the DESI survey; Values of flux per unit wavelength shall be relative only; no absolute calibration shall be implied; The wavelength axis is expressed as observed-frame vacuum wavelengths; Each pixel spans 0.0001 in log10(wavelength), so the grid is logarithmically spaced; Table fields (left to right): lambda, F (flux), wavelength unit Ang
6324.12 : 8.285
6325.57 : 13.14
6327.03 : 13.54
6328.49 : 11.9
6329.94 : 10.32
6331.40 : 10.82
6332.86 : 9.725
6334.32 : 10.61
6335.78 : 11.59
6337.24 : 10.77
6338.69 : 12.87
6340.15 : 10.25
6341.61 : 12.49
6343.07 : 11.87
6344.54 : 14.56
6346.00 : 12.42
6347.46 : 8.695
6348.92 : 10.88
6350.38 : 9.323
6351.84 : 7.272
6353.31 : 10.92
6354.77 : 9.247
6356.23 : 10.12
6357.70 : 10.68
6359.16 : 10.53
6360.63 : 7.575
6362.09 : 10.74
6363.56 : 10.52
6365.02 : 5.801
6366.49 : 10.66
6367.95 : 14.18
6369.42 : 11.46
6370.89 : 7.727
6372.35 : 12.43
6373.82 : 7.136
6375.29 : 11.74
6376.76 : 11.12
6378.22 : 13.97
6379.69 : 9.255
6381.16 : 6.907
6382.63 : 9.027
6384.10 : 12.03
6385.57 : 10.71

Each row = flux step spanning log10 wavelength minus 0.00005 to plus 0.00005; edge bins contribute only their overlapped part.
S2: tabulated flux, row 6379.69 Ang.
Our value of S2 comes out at 9.255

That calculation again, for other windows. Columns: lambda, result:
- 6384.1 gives 12.03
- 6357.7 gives 10.68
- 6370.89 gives 7.727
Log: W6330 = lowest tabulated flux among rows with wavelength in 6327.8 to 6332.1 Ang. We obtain 10.32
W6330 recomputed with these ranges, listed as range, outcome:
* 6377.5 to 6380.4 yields 9.255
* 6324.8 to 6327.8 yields 13.14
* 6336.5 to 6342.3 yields 10.25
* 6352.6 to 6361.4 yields 7.575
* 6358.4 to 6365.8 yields 5.801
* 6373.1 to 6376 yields 7.136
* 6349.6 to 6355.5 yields 7.272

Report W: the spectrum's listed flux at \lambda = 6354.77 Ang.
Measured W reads 9.247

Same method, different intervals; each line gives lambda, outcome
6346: 12.42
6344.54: 14.56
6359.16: 10.53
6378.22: 13.97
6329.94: 10.32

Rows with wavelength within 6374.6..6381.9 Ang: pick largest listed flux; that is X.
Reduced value 13.97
